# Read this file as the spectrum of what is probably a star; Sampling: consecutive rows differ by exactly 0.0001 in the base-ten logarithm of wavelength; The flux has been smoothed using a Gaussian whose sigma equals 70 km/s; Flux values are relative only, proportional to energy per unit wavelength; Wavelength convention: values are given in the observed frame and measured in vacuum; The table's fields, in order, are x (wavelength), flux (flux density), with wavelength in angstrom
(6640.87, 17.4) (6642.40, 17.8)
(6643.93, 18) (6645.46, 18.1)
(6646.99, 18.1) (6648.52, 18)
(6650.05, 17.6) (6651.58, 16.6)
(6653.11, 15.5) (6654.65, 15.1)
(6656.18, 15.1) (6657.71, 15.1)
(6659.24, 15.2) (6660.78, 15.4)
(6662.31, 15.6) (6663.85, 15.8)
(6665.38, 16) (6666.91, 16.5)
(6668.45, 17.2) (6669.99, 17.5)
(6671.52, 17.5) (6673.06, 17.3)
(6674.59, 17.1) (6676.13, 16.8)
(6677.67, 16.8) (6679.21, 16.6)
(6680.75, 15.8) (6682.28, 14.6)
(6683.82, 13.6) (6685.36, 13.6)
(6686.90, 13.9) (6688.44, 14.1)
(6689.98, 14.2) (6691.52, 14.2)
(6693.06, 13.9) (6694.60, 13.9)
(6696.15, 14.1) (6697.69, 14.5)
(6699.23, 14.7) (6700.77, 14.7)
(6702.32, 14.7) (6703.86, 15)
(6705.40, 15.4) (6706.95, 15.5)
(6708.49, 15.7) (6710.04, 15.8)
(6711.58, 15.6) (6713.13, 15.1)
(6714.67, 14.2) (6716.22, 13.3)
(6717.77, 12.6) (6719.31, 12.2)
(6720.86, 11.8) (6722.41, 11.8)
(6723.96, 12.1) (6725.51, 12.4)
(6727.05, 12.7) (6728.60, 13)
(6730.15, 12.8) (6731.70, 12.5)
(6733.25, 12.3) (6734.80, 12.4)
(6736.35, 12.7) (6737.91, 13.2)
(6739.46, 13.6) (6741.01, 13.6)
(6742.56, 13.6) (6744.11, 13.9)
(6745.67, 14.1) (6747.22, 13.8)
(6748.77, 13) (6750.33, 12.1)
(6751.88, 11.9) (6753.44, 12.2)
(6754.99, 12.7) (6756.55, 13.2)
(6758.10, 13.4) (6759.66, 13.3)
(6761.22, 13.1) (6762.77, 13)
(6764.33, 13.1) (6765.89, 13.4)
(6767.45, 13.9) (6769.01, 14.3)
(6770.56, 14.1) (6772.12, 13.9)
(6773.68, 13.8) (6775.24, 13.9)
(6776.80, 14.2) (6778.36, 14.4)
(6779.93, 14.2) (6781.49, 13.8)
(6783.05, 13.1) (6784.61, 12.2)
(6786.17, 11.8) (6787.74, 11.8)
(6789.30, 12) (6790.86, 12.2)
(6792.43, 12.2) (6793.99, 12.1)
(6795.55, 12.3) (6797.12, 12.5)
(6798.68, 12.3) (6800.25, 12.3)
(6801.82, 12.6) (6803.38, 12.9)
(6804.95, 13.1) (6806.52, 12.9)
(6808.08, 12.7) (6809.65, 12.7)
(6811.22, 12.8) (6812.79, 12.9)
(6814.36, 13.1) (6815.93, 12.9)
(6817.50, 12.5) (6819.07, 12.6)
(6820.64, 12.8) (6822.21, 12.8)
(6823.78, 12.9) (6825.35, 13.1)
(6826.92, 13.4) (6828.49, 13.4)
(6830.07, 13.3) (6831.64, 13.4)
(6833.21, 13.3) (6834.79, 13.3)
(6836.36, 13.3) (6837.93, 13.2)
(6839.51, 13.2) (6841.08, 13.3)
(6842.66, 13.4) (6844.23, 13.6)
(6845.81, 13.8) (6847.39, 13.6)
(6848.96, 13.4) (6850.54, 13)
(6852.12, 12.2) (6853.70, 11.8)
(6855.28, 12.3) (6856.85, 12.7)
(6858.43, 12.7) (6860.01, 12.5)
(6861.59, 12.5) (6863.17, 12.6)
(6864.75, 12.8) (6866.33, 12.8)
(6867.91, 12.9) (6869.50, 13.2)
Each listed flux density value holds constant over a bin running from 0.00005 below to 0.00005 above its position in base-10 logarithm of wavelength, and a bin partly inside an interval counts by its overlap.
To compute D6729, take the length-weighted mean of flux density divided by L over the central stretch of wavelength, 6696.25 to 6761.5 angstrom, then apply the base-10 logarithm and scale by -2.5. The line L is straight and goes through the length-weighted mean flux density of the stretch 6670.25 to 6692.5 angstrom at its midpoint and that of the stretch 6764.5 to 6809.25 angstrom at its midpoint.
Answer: 0.07 mag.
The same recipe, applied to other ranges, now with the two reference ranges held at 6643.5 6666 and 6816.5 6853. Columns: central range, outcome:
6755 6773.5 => 0.07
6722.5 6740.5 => 0.18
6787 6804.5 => 0.13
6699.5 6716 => 0.02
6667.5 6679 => -0.07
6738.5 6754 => 0.12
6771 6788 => 0.06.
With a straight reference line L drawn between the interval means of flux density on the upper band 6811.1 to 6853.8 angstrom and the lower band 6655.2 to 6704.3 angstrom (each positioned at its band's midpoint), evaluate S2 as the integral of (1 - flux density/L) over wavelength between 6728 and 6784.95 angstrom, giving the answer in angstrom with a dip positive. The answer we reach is 3.65 angstrom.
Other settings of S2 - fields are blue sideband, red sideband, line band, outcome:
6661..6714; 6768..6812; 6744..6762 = 1.1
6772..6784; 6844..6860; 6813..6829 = 0.4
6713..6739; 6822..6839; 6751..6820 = 0.3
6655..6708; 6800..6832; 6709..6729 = 1.9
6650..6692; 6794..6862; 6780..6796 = 1.4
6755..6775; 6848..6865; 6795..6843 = 0.1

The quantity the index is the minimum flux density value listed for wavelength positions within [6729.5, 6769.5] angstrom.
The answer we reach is 11.9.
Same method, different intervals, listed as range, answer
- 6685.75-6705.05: 13.9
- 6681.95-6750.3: 11.8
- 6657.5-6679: 15.1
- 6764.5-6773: 13.4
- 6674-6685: 13.6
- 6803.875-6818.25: 12.5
